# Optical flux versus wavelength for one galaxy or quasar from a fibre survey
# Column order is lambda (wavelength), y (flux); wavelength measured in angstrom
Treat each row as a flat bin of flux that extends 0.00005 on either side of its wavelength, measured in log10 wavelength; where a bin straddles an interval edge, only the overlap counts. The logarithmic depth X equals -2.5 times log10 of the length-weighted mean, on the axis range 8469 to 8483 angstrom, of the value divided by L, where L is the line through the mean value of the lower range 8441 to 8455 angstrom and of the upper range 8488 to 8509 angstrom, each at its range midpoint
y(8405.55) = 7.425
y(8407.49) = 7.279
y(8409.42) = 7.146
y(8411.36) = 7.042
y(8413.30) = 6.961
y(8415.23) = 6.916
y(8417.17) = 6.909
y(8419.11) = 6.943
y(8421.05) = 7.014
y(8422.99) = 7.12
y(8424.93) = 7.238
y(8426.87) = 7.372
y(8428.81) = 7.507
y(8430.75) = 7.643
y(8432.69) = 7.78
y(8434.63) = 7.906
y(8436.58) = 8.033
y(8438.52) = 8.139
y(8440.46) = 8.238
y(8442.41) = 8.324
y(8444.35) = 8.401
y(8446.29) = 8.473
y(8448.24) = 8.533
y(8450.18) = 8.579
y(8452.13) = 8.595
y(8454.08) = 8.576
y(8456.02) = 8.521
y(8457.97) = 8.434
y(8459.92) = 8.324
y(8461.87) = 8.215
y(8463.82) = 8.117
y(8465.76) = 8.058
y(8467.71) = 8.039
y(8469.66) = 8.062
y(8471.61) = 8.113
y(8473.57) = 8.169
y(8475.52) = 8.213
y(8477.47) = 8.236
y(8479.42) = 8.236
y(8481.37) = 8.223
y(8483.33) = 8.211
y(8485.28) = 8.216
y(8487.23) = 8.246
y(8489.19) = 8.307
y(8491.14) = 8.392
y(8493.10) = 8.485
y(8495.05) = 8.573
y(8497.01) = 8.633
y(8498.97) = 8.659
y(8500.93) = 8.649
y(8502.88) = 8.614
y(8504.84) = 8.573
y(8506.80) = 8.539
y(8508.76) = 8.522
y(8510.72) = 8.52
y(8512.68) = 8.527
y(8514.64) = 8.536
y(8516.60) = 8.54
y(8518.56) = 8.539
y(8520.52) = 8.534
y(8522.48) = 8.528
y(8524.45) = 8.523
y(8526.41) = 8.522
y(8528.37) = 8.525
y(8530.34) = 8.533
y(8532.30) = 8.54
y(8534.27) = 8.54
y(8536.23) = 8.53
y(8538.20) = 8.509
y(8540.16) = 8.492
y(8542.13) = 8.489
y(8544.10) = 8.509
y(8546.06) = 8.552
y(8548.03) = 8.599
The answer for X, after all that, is 0.04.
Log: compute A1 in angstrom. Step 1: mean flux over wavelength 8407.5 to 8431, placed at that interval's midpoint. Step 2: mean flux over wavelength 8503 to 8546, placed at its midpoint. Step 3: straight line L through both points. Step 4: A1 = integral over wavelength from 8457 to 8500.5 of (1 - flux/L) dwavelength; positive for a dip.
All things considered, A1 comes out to -2.0 angstrom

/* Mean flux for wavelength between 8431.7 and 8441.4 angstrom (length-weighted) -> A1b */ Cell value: 8.02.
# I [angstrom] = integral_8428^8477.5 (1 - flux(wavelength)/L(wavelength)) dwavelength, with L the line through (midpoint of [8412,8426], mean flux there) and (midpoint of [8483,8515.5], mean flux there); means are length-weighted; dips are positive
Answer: -3.7 angstrom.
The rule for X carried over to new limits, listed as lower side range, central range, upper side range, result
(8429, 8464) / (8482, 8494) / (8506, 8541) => 0.01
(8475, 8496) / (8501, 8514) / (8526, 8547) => -0.02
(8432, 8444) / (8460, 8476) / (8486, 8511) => 0.02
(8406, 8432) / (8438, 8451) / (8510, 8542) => -0.12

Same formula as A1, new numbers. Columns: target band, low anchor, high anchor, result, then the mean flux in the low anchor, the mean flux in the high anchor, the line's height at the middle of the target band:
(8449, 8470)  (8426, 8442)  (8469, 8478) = -0.75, 7.85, 8.15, 8.04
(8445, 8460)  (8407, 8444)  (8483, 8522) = -1.31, 7.47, 8.5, 7.83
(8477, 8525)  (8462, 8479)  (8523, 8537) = -0.73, 8.14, 8.53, 8.34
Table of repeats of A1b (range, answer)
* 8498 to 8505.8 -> 8.63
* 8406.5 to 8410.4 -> 7.21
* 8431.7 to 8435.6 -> 7.85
